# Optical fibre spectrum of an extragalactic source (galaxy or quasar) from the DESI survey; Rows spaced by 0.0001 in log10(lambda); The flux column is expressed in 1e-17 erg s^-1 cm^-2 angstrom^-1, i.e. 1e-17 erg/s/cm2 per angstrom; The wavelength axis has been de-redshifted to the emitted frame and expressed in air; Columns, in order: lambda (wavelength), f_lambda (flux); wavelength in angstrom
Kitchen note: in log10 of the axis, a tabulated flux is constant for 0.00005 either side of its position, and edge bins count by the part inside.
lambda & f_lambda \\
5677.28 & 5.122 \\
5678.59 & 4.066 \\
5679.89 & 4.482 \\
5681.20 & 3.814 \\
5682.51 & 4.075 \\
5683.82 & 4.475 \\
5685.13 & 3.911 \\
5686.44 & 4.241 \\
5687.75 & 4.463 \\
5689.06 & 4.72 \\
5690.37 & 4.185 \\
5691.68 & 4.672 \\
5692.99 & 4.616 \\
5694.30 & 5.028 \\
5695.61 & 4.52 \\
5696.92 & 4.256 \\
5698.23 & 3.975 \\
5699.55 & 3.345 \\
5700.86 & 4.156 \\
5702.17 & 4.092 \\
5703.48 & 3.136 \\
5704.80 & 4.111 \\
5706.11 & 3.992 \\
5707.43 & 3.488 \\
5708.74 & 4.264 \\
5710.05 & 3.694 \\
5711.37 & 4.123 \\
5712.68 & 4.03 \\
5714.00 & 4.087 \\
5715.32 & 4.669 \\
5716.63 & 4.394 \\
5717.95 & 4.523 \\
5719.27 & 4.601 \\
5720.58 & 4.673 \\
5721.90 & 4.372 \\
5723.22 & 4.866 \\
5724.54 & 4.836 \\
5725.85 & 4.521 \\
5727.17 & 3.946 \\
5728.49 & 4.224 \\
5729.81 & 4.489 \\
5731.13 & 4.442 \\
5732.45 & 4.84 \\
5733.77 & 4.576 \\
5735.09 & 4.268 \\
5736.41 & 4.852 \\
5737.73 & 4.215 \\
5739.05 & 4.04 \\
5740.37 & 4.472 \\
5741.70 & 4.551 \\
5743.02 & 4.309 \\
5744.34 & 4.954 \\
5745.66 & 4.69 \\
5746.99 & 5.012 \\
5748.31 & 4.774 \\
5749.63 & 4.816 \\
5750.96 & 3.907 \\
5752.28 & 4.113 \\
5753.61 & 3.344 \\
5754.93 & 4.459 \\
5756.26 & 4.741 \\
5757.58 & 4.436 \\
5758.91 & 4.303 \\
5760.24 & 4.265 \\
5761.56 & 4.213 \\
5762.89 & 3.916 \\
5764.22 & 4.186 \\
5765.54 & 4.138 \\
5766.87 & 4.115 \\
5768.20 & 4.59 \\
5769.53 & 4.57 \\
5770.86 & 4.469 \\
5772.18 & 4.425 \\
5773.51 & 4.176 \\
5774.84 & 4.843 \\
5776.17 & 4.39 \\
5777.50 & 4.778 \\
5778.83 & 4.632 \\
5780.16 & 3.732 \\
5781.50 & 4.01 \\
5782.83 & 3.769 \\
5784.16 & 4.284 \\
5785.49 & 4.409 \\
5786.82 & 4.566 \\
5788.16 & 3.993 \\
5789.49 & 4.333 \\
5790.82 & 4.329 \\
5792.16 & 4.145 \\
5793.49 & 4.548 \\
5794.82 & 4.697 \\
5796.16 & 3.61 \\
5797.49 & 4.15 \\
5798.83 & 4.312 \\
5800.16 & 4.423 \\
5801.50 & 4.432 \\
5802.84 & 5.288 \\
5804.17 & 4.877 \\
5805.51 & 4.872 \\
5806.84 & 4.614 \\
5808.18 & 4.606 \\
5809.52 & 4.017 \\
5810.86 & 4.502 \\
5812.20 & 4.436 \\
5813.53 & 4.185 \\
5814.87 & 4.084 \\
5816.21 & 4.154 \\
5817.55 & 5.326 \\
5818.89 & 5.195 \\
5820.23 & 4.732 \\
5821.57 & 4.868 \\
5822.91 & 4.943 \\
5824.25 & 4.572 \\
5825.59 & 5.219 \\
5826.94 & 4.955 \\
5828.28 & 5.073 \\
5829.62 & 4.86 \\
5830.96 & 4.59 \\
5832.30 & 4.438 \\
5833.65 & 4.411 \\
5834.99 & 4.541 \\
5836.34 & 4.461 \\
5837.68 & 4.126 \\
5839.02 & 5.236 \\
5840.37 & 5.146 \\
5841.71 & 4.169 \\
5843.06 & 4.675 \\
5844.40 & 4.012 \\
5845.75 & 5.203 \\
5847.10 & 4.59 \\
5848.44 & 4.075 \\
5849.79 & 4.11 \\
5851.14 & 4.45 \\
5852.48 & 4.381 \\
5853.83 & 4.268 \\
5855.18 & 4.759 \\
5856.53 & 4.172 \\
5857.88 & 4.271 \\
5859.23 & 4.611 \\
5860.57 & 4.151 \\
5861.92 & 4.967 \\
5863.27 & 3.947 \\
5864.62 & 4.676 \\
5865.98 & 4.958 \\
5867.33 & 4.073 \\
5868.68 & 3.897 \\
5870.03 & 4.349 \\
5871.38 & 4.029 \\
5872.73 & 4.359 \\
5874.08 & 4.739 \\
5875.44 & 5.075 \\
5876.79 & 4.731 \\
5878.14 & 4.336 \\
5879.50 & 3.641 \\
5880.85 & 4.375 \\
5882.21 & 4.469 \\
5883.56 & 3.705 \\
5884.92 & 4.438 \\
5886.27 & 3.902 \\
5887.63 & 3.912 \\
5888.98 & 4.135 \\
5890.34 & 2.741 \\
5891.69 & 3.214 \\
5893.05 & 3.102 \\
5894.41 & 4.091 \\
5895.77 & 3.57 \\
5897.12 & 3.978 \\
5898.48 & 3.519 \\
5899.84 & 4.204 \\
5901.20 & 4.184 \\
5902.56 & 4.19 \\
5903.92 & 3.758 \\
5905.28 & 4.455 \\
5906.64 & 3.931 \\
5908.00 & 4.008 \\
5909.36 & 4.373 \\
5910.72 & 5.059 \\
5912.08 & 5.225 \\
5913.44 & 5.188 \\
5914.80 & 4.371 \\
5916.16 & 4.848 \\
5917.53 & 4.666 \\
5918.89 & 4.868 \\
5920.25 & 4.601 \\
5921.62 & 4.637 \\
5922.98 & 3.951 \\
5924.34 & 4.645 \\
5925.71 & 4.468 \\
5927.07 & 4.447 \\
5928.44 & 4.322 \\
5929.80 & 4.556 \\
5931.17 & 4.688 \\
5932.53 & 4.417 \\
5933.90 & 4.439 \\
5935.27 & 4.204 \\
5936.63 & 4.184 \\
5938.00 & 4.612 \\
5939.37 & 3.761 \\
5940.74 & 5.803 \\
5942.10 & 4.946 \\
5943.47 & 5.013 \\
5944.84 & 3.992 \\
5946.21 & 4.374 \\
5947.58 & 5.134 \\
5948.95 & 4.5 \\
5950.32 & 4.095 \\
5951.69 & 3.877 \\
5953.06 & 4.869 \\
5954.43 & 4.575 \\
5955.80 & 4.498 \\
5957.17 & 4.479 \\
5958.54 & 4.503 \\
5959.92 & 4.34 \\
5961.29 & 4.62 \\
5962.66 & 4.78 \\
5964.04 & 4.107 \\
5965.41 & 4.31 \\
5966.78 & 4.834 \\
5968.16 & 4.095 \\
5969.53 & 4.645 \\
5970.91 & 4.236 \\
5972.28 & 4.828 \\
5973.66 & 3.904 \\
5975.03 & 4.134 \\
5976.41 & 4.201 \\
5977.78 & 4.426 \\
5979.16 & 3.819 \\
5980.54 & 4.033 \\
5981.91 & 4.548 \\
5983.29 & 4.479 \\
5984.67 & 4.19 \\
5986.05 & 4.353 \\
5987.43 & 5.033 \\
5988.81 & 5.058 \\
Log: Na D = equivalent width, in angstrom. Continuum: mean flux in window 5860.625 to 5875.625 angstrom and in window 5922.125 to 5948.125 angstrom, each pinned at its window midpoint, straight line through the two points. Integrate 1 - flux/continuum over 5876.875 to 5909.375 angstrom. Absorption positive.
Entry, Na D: 3.9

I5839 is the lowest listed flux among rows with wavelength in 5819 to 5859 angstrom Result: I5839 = 4.012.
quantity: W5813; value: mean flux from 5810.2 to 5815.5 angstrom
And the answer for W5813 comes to 4.31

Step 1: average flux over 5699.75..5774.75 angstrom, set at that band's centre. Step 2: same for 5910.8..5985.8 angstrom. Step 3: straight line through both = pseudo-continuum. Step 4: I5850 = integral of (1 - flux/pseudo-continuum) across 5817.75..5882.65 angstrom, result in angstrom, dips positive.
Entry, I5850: -1.9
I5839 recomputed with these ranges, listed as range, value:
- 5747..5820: 3.344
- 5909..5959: 3.761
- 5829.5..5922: 2.741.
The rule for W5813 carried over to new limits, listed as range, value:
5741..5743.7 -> 4.43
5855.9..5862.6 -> 4.44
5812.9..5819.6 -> 4.59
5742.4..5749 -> 4.76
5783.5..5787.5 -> 4.42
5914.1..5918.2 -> 4.63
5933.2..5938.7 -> 4.35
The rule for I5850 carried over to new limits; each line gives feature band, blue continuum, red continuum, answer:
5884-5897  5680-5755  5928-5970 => 2.2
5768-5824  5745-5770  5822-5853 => 0.2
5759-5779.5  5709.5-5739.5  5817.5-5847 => 0.8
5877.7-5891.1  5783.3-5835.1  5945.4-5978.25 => 1.6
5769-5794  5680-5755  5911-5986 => 0.2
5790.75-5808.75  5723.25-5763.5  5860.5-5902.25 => -0.8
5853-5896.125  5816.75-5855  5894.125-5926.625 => 3.2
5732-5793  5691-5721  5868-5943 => -2.1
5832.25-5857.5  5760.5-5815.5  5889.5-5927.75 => -1.1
